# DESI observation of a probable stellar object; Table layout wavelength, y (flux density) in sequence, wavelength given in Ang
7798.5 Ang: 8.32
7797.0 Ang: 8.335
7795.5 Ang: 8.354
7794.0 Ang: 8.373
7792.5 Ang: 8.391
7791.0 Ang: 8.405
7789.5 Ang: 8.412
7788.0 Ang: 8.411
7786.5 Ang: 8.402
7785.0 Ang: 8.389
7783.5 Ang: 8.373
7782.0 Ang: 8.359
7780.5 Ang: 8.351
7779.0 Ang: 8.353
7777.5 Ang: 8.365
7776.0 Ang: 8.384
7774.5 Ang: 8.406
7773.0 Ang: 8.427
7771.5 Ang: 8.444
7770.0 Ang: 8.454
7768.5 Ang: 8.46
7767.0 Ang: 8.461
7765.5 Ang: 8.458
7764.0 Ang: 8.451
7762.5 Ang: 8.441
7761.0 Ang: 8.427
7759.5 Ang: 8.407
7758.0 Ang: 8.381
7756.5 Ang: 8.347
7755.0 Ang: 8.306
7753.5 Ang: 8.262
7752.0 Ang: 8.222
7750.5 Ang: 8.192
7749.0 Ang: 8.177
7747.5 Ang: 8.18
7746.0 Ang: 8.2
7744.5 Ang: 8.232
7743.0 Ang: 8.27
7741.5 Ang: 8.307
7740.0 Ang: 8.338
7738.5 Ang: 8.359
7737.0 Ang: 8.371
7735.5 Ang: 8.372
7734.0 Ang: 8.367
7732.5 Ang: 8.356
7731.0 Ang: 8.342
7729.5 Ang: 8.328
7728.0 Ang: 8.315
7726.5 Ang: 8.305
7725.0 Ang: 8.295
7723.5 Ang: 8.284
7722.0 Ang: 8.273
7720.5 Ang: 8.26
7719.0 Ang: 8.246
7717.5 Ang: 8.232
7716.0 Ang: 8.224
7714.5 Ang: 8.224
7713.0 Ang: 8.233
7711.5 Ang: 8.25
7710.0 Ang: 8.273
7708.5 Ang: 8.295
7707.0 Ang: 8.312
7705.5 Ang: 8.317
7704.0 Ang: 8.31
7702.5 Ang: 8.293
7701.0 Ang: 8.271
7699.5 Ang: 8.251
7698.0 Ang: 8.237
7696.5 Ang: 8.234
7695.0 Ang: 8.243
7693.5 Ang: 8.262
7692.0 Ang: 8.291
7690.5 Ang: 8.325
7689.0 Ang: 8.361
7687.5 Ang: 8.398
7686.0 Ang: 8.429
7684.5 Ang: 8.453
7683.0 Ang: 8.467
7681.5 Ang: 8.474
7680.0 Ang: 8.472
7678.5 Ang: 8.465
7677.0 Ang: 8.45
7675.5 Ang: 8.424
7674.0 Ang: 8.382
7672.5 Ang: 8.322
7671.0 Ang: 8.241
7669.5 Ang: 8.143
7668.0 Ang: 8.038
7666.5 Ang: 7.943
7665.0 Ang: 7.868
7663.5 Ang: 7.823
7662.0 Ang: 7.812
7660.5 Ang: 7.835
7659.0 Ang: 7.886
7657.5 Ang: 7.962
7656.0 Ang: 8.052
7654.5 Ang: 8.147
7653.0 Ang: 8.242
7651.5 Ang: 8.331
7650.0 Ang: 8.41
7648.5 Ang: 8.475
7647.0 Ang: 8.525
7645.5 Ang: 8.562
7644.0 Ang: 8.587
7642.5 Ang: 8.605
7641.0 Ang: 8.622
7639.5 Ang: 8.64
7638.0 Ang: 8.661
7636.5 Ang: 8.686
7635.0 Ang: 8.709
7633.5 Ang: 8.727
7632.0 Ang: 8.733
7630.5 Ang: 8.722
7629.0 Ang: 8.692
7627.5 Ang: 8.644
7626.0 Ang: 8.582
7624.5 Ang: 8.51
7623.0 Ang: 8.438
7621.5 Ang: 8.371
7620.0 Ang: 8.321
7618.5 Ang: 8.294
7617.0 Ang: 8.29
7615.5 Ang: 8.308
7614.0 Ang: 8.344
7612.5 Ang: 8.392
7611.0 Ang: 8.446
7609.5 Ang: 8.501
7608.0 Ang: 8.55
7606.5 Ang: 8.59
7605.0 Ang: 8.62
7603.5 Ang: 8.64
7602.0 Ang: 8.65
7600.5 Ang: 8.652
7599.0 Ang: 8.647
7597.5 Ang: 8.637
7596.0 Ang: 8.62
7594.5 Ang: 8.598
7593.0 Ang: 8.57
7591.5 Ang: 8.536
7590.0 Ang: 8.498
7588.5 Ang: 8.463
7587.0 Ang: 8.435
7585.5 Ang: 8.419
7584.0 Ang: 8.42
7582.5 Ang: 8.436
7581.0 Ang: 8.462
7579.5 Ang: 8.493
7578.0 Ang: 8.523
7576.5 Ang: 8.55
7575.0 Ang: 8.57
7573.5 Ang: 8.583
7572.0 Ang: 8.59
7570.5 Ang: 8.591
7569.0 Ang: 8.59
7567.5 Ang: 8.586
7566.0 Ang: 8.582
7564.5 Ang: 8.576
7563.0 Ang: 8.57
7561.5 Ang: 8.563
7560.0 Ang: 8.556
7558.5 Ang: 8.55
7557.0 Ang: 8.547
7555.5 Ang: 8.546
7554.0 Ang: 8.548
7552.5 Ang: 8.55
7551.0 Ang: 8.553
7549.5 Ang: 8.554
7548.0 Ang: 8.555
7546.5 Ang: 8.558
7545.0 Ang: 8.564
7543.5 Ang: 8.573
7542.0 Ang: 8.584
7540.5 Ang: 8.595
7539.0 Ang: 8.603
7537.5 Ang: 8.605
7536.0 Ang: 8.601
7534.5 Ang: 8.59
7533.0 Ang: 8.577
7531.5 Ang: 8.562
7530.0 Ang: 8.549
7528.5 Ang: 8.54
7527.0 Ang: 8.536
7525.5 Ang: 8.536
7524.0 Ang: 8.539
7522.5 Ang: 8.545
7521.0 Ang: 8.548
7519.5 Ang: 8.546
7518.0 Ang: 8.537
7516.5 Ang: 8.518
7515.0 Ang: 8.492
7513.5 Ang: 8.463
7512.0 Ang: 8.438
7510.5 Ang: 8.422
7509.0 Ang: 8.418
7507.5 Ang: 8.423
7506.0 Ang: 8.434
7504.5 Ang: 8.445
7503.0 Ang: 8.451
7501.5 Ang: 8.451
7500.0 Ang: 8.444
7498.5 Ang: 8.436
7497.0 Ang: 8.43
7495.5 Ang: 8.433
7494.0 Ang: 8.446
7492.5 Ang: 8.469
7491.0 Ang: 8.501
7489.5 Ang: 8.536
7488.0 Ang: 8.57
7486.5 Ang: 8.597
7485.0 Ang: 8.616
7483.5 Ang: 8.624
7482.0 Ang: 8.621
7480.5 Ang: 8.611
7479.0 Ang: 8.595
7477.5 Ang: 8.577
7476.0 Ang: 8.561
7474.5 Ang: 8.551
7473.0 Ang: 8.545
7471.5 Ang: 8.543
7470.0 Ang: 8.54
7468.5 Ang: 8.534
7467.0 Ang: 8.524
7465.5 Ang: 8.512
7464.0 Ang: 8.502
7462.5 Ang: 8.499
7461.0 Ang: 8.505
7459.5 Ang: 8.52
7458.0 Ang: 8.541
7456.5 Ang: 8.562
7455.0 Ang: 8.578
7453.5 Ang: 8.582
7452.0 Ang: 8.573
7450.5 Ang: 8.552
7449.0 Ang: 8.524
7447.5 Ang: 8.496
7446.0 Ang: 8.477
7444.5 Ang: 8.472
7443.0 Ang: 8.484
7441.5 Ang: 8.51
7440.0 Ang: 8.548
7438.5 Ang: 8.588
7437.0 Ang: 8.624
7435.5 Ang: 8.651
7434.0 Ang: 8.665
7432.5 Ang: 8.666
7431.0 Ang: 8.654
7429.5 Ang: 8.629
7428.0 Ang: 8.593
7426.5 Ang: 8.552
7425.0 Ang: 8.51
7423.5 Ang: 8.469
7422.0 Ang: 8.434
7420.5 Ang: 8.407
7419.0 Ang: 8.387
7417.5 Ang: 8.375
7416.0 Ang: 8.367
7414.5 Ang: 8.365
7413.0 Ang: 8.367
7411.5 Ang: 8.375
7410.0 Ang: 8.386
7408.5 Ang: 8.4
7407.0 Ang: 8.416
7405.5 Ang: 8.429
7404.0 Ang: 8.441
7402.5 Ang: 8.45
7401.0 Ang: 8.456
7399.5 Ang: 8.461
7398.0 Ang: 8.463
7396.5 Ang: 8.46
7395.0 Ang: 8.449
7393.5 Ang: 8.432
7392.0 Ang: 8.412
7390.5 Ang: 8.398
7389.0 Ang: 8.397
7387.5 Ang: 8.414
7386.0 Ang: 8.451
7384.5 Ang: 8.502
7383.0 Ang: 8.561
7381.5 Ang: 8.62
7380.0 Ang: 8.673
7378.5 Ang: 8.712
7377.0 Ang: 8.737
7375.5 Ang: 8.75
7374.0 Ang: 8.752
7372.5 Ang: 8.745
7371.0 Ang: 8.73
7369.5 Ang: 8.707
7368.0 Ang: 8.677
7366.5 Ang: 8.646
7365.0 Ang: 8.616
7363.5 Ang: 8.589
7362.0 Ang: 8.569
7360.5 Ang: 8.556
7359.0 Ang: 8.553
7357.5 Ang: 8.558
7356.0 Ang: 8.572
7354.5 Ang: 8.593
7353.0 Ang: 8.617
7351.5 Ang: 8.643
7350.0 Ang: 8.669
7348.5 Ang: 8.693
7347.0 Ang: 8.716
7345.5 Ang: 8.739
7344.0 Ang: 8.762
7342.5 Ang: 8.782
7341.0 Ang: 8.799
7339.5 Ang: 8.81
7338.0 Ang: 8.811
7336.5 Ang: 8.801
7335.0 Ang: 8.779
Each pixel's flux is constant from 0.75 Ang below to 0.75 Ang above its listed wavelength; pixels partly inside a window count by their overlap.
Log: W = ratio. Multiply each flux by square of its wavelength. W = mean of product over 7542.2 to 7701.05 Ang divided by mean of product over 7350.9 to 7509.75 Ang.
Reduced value 1.0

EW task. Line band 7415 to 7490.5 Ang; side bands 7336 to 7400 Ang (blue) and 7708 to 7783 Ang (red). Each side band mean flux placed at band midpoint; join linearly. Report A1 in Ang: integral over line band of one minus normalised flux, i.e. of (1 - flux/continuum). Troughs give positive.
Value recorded 0.1 Ang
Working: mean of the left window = 8.62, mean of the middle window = 8.54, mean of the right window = 8.33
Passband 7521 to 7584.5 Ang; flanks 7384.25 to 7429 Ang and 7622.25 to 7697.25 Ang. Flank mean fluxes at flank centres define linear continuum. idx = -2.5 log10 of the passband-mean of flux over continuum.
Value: -0.02 mag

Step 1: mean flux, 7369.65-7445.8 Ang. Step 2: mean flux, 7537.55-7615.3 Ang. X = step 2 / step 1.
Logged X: 1.0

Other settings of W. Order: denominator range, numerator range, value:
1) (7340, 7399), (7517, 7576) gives 1.04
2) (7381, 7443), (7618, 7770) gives 1.06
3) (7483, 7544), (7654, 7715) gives 1.01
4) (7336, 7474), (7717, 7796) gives 1.07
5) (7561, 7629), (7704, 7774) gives 1.01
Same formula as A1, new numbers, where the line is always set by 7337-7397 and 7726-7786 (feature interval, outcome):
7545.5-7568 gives -0.2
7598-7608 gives -0.2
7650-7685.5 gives 0.9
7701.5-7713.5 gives 0.1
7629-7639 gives -0.3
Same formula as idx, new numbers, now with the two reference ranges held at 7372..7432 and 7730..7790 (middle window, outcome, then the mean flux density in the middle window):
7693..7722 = 0.01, 8.26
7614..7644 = -0.02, 8.55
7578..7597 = -0.01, 8.5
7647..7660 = 0.03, 8.2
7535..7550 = -0.02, 8.58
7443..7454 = -0.01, 8.52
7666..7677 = 0.02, 8.24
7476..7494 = -0.01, 8.57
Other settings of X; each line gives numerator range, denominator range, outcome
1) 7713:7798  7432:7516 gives 0.98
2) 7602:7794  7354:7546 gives 0.98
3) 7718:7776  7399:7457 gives 0.98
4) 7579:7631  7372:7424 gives 1.00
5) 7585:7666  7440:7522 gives 0.99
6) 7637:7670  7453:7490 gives 0.96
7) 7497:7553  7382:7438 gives 1.01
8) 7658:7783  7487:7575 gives 0.97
